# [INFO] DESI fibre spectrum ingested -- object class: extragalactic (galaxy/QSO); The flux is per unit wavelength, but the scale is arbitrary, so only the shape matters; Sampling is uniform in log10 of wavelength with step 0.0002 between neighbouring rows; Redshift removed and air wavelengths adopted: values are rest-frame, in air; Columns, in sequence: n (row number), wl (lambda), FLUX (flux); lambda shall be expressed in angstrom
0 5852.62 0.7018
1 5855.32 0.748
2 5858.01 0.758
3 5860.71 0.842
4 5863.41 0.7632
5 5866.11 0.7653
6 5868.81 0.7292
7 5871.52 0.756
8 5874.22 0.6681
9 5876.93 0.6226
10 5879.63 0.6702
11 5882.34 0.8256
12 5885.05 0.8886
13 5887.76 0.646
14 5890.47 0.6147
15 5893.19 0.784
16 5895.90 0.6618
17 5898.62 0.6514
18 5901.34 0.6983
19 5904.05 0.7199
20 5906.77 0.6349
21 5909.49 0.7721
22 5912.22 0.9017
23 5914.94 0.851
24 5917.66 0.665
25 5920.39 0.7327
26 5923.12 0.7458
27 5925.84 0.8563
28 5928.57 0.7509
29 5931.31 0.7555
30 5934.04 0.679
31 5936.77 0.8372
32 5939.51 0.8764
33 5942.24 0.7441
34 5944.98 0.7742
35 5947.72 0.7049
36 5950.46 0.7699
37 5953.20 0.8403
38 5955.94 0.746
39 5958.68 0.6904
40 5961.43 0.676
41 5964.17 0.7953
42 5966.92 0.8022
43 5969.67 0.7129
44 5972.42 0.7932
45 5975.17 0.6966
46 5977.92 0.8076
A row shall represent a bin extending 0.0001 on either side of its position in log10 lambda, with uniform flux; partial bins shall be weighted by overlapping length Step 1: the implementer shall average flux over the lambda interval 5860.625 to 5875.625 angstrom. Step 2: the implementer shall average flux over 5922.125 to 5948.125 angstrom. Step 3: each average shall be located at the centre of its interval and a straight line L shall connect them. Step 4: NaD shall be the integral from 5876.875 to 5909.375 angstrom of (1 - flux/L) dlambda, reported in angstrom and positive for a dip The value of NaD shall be 2.1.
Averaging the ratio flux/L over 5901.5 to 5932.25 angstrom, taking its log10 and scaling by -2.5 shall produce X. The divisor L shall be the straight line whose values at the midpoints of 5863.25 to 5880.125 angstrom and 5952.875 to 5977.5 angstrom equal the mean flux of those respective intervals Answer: -0.05 mag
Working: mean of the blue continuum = 0.709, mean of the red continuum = 0.749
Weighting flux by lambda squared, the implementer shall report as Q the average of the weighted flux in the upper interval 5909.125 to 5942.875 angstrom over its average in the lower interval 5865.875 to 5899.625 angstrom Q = 1.11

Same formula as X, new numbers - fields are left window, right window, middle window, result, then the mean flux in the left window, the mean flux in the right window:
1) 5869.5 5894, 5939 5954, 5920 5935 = 0.01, 0.718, 0.778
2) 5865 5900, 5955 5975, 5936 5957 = -0.07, 0.714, 0.742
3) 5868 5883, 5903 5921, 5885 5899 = 0.05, 0.706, 0.755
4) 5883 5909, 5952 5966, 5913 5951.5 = -0.06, 0.706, 0.75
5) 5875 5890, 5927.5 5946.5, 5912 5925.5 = -0.03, 0.722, 0.773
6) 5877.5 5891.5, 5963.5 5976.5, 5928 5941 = -0.05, 0.726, 0.758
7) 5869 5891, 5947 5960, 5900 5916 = -0.05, 0.716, 0.753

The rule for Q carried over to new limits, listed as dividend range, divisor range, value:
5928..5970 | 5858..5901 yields 1.07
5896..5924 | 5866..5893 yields 1.03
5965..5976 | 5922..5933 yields 0.99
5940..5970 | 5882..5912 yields 1.07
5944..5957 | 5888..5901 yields 1.16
